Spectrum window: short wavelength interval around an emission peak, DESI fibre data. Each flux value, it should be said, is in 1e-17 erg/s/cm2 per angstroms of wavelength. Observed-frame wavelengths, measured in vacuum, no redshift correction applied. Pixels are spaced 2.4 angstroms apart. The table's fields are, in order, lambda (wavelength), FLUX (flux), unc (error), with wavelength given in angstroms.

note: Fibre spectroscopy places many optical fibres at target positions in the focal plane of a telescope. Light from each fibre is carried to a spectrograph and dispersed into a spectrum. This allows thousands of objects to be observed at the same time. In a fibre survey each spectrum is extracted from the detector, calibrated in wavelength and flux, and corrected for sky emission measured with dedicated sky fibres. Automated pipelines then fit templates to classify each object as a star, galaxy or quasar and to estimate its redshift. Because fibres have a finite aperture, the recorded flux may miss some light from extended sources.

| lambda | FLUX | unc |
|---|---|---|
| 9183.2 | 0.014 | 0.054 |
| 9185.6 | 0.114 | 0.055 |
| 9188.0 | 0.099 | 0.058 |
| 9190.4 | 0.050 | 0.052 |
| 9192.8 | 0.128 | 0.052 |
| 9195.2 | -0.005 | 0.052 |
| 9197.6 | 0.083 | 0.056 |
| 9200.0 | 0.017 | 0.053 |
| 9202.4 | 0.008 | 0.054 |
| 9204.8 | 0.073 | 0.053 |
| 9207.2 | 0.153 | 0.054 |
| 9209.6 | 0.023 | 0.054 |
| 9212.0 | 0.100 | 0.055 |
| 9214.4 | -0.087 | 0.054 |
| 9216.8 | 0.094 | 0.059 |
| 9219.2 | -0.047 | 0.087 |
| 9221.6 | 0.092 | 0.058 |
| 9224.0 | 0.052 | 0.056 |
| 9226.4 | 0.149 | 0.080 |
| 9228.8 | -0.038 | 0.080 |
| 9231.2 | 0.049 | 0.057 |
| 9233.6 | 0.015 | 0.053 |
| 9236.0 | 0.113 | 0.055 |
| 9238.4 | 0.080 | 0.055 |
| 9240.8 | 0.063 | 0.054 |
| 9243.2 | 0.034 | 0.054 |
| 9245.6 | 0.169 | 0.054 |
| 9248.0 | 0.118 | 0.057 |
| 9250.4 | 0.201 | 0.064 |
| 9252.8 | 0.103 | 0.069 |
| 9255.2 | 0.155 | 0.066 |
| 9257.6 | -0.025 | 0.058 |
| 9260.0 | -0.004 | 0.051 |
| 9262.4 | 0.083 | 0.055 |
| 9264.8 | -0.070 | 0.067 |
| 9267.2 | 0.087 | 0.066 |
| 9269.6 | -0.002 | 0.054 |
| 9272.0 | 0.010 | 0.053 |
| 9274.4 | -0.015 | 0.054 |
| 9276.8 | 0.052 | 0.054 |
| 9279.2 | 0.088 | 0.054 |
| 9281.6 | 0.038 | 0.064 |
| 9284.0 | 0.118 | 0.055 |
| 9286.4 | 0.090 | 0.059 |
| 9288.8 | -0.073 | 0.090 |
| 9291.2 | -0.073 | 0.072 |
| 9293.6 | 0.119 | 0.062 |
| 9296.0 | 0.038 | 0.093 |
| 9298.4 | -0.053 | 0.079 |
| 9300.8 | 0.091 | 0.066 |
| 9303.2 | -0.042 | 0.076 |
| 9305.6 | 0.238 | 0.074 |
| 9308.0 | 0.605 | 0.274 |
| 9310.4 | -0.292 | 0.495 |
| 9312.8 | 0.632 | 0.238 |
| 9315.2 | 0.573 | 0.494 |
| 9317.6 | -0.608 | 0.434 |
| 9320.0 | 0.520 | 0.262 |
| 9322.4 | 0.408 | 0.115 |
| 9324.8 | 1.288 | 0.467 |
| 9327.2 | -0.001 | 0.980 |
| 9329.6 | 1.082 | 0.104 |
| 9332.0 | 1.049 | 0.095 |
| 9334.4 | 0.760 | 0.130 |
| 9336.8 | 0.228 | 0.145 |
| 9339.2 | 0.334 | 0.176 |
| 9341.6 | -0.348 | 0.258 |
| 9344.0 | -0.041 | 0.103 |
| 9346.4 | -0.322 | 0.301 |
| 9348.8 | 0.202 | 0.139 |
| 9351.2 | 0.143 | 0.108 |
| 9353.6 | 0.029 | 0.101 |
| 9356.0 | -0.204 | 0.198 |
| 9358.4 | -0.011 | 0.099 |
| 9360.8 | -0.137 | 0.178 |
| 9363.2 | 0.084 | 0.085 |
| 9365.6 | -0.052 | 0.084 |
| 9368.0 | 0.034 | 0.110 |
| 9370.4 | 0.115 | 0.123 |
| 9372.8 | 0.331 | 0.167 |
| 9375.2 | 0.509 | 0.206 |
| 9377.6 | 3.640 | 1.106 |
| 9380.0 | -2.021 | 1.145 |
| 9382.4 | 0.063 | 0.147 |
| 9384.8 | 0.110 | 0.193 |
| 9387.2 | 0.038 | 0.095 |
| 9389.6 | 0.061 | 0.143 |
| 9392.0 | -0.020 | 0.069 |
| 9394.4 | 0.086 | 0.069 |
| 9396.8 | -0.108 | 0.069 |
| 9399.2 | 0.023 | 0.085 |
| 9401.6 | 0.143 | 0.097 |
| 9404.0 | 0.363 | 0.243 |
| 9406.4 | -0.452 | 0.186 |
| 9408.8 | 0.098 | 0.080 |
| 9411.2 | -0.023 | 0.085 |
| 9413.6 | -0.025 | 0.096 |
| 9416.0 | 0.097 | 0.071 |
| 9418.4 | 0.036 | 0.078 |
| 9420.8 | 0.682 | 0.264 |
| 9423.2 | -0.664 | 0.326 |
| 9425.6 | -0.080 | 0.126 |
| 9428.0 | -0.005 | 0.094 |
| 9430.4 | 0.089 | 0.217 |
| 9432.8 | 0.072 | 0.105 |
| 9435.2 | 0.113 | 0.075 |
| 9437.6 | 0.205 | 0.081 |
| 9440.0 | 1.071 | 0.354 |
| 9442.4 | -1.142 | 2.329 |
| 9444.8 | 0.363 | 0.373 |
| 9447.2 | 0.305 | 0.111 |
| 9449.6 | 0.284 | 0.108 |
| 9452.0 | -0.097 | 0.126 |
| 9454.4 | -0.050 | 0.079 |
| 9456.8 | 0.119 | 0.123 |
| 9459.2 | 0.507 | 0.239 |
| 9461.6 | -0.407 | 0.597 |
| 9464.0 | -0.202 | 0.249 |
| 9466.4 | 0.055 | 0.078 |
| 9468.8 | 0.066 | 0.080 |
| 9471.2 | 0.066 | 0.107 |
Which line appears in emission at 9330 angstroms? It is [O II]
